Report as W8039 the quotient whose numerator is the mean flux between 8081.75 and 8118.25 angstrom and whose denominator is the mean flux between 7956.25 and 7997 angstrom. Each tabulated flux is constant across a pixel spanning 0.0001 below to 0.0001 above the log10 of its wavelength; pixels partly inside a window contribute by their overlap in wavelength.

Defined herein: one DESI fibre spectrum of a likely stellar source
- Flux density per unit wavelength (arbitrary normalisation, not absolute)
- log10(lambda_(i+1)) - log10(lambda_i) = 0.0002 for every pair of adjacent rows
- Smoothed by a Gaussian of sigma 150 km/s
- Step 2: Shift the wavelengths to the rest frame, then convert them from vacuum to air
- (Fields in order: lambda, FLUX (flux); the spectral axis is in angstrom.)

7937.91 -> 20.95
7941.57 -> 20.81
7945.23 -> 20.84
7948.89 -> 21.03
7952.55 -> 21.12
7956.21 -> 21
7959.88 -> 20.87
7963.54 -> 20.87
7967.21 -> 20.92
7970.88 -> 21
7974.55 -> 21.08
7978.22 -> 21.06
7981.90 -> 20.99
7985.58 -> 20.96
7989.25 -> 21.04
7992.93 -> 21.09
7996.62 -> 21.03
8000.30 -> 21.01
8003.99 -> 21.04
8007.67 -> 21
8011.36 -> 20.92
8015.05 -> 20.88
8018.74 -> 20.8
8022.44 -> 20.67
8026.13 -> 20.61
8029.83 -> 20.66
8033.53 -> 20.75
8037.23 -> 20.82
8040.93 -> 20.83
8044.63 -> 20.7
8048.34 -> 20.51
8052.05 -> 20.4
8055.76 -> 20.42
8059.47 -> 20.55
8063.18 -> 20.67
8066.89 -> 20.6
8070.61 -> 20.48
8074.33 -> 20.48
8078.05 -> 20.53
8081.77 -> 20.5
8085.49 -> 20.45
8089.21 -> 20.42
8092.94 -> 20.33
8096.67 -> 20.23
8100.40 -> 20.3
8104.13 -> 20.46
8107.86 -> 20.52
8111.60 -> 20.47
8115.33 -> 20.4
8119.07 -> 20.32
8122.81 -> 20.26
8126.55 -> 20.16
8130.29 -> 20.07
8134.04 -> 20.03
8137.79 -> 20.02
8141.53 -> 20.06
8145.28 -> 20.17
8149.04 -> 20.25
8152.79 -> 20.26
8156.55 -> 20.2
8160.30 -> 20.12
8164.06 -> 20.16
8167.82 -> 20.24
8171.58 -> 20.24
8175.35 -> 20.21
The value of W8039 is 1.0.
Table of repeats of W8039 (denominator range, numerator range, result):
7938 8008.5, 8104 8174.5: 0.96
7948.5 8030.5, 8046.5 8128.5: 0.98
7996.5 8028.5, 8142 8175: 0.97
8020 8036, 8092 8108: 0.98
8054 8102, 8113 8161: 0.99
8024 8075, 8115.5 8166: 0.98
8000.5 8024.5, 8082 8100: 0.97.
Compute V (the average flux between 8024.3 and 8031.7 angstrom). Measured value 20.6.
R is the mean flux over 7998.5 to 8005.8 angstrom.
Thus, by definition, 21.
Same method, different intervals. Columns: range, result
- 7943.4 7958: 21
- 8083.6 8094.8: 20.4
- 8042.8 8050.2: 20.6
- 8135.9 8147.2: 20.1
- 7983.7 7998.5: 21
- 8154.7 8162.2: 20.2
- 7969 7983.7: 21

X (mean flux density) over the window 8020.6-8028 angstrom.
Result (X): 20.6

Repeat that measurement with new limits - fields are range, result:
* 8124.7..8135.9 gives 20.1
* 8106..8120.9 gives 20.4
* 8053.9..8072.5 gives 20.5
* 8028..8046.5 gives 20.8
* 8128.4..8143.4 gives 20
